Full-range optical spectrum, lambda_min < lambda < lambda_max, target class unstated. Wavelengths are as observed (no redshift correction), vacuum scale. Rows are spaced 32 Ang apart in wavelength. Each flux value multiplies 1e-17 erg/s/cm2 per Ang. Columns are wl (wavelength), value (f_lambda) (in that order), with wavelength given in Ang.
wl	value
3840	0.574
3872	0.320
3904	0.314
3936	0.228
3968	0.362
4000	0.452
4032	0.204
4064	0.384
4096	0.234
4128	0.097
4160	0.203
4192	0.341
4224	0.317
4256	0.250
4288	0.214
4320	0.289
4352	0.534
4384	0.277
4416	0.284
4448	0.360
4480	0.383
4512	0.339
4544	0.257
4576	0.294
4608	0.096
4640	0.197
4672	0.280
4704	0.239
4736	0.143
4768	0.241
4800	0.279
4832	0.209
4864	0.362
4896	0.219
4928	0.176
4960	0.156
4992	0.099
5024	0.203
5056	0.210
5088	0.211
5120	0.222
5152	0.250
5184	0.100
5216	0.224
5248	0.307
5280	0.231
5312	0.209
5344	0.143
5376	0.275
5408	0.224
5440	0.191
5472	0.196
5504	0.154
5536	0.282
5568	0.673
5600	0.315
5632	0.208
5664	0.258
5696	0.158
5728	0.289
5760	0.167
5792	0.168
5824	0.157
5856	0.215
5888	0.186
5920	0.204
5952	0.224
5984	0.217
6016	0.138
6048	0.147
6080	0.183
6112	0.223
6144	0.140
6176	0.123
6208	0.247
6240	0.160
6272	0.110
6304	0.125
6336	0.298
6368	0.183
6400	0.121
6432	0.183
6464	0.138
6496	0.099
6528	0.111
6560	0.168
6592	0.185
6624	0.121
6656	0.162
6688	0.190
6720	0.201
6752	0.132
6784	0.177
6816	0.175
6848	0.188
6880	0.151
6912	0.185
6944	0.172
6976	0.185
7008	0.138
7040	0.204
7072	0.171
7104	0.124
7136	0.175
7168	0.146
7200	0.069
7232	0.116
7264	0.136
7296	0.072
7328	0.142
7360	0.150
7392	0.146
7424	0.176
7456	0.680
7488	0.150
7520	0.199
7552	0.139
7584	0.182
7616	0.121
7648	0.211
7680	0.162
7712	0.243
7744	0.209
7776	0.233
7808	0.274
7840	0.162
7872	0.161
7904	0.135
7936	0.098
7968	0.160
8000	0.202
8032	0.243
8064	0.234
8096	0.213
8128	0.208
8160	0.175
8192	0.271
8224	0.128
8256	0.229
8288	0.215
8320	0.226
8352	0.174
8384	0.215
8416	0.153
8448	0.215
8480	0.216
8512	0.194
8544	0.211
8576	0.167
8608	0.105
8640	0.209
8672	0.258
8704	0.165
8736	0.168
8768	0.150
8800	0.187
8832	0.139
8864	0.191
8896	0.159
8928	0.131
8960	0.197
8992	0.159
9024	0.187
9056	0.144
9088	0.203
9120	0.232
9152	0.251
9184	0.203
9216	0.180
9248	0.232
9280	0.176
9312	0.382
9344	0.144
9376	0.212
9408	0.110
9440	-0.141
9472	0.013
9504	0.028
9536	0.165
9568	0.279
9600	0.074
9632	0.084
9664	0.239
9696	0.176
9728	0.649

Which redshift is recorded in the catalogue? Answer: 1.00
